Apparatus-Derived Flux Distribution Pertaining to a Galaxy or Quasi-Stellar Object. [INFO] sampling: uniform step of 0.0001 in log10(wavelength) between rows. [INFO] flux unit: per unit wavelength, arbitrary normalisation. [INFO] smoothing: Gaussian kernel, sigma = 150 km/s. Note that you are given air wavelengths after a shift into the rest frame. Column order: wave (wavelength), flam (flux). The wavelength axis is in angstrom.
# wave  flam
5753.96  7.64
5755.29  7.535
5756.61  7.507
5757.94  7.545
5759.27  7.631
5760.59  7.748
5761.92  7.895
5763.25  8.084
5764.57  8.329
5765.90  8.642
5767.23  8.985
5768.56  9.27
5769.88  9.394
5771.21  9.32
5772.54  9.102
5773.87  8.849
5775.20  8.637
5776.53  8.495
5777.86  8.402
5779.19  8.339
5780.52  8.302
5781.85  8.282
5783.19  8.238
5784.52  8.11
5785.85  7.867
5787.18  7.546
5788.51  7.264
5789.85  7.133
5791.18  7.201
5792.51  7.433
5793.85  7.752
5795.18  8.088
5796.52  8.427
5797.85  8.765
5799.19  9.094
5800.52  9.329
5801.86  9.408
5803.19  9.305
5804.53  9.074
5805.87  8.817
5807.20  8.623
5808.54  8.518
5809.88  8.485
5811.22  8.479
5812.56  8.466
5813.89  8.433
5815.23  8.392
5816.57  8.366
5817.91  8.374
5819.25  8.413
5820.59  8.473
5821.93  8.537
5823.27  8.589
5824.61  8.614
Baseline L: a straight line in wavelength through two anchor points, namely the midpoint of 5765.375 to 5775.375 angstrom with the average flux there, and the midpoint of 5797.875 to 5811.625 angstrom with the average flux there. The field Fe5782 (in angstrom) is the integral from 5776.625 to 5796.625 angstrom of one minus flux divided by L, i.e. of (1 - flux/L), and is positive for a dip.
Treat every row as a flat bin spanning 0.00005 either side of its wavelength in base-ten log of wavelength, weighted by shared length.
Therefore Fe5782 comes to 2.43 angstrom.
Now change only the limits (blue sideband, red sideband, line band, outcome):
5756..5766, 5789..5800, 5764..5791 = -1.6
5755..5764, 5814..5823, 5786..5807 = -0.3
